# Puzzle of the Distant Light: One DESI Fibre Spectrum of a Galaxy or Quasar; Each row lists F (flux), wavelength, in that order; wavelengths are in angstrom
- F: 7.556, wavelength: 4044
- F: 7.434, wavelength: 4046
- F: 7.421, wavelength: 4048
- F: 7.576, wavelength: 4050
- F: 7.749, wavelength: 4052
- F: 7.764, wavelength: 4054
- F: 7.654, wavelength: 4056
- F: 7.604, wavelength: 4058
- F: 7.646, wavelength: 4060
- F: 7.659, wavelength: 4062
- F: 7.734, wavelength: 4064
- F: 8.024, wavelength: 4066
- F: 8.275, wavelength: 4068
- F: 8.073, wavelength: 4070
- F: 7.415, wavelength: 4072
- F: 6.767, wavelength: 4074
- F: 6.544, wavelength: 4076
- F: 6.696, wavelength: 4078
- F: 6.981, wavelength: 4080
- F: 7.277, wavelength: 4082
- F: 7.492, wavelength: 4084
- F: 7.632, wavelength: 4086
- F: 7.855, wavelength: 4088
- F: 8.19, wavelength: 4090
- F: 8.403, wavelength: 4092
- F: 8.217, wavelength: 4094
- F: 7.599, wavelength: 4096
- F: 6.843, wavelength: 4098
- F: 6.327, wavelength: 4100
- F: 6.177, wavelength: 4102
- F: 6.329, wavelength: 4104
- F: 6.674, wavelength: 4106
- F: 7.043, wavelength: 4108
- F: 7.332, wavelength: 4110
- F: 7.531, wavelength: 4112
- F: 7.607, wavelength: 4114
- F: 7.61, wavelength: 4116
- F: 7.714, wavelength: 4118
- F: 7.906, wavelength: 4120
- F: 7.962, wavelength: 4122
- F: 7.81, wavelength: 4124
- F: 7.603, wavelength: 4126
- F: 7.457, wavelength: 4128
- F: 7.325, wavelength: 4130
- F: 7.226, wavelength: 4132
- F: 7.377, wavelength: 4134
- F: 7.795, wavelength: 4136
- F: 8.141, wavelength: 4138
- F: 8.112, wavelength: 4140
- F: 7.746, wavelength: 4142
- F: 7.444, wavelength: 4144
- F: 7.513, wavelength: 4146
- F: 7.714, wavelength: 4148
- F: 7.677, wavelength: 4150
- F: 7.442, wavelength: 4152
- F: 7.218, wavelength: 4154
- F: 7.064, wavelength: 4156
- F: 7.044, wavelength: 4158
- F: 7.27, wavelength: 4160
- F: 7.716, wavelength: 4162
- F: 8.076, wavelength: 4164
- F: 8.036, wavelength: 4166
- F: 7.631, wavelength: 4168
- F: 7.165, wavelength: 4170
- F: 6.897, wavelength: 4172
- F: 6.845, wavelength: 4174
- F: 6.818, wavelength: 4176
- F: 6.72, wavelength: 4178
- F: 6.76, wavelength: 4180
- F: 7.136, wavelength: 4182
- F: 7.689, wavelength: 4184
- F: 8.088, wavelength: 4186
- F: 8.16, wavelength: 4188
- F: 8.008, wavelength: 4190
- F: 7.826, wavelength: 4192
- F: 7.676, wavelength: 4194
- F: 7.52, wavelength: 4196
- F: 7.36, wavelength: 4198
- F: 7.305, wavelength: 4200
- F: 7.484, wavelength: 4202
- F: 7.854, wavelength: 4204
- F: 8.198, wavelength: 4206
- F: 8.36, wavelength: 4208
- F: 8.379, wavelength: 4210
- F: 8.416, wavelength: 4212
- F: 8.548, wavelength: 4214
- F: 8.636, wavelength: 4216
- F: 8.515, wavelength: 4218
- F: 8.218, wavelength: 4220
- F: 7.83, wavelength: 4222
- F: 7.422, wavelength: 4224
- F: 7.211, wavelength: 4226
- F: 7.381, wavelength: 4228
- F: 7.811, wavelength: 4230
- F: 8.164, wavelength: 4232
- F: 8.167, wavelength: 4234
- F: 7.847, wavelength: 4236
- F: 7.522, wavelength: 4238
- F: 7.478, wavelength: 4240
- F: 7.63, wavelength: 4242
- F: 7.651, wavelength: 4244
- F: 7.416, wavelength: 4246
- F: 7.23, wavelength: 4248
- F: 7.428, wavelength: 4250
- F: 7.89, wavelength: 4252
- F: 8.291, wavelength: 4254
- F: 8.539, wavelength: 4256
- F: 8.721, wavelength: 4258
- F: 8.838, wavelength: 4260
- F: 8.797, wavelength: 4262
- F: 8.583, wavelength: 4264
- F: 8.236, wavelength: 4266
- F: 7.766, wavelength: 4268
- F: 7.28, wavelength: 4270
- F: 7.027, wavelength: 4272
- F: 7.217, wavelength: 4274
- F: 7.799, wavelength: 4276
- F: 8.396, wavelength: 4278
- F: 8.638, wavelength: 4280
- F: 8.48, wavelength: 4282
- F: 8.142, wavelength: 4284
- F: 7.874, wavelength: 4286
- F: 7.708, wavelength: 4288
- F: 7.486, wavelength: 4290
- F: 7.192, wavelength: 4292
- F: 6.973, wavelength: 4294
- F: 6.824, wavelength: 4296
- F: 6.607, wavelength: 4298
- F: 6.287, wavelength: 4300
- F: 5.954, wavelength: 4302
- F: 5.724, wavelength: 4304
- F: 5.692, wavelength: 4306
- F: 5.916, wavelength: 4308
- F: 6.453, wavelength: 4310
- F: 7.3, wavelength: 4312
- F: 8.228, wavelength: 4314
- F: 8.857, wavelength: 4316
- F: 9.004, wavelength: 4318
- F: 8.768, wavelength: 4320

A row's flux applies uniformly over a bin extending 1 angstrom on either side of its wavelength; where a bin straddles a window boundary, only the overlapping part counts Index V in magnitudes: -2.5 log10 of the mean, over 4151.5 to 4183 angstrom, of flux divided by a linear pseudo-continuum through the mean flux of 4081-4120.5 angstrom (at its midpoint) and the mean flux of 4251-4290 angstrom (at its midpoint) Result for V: 0.06 mag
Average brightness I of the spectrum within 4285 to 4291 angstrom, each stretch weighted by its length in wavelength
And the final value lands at 7.69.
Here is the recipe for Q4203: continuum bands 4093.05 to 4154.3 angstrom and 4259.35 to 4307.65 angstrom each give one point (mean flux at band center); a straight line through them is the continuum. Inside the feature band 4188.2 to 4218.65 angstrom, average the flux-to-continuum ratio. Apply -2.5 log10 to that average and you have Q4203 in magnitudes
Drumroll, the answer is -0.079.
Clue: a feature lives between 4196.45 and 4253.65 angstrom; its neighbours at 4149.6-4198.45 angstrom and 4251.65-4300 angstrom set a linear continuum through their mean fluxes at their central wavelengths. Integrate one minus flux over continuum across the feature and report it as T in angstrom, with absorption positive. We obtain -1.5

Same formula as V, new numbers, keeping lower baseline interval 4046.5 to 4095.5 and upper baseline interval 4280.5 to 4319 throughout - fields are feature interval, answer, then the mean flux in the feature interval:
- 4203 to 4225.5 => -0.12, 8.19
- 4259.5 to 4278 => -0.10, 7.95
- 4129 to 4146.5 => -0.02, 7.63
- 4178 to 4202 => -0.02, 7.55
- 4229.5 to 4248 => -0.06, 7.71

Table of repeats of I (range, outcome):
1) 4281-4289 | 8.05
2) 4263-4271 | 7.97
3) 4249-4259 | 8.17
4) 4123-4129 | 7.62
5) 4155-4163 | 7.27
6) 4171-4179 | 6.82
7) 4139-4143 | 7.93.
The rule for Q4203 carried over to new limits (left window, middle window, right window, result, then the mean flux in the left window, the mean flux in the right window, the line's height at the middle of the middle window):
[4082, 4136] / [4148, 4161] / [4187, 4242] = 0.05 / 7.44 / 7.89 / 7.63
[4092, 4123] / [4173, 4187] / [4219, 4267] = 0.07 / 7.29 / 7.93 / 7.63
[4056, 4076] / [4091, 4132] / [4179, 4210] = 0.04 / 7.63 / 7.72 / 7.66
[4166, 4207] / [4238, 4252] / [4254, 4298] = 0.04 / 7.47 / 7.91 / 7.76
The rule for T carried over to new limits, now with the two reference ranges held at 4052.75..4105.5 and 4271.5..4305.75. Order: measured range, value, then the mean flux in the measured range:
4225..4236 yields -0.7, 7.76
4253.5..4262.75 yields -1.7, 8.65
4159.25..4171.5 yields -0.4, 7.63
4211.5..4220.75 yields -1.4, 8.48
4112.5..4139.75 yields -1.0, 7.67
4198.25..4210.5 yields -0.9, 7.88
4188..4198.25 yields -0.6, 7.75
